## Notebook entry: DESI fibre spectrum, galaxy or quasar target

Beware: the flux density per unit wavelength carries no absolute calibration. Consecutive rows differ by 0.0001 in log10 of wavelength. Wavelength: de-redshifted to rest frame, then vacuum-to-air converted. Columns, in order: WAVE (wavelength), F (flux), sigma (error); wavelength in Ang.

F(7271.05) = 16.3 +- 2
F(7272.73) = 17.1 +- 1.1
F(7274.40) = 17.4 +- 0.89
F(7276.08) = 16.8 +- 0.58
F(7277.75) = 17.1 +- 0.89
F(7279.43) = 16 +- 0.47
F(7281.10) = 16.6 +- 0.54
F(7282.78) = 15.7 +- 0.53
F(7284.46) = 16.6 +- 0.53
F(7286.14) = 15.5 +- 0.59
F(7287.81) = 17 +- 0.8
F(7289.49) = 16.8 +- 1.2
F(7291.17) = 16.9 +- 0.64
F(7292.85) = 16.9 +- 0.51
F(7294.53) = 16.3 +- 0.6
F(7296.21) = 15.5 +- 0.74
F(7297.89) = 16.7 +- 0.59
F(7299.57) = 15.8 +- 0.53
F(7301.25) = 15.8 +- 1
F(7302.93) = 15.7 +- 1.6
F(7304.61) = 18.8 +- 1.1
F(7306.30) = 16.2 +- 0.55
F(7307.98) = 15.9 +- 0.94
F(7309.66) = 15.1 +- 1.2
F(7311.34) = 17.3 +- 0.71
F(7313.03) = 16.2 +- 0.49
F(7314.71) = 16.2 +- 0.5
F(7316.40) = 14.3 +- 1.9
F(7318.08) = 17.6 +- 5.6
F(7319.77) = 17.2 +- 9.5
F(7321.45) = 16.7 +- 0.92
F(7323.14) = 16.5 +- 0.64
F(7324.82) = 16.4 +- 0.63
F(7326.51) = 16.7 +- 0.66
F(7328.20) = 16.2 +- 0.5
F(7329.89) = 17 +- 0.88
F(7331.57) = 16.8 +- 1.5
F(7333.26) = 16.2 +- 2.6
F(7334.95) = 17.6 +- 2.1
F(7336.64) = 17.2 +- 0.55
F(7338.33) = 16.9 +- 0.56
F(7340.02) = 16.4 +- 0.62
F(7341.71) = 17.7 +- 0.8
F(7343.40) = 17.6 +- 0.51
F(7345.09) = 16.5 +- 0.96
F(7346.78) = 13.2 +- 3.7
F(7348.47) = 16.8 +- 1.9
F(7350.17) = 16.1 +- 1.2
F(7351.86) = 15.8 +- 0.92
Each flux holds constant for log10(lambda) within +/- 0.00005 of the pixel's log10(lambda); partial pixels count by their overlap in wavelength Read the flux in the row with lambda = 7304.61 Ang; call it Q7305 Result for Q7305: 18.8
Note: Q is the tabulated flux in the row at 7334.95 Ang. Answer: 17.6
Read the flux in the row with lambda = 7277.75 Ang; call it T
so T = 17.1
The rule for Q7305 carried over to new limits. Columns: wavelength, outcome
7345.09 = 16.5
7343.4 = 17.6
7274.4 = 17.4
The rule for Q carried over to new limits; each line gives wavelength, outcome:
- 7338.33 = 16.9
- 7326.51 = 16.7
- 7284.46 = 16.6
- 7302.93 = 15.7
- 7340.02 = 16.4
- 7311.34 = 17.3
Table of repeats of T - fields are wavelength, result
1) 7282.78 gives 15.7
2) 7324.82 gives 16.4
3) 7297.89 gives 16.7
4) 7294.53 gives 16.3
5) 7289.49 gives 16.8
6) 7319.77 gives 17.2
